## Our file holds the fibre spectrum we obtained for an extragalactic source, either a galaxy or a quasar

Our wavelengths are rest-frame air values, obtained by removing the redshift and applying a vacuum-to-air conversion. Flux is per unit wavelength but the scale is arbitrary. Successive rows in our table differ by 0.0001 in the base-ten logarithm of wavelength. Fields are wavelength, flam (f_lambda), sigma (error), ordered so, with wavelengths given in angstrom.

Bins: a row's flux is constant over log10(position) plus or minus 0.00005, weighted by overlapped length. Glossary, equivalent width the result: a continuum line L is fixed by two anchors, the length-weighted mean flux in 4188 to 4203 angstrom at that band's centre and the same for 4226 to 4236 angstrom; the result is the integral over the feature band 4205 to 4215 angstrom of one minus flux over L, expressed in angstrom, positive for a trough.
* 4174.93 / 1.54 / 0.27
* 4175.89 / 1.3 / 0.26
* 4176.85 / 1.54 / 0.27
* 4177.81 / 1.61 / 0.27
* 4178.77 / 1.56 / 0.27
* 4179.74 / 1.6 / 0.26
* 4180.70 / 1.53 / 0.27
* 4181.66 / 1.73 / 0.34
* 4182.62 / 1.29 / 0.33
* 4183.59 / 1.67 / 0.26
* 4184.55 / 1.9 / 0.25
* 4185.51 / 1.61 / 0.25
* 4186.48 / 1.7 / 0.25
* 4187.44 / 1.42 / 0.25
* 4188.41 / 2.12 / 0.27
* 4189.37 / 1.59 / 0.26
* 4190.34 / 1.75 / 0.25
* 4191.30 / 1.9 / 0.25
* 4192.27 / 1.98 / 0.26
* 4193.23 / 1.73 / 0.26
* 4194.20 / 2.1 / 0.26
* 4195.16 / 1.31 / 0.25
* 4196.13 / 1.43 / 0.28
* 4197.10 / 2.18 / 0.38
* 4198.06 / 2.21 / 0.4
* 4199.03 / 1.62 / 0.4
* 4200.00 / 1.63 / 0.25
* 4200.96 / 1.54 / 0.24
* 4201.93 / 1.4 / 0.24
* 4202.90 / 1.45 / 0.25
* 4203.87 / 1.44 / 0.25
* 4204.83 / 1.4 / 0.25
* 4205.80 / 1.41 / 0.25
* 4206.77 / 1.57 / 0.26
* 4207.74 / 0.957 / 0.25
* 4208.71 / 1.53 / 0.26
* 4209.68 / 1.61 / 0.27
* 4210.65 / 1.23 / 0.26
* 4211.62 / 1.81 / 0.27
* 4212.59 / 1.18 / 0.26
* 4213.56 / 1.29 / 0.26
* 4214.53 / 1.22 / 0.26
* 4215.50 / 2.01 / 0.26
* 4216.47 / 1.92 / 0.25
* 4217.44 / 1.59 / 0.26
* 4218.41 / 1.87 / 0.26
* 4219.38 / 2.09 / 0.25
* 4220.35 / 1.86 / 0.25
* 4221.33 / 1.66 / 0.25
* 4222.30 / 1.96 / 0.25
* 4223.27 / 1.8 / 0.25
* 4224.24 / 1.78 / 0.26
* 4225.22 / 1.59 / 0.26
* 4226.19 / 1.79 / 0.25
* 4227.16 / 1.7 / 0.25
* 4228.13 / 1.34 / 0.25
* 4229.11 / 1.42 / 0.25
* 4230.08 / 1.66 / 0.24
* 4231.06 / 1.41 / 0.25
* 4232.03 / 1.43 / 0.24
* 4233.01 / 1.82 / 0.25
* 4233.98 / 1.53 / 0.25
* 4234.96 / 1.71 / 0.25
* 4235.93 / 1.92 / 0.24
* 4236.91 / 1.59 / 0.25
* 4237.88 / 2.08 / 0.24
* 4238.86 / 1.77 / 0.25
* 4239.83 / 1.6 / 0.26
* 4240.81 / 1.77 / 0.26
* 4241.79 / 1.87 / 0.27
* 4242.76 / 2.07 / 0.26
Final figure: 1.8 angstrom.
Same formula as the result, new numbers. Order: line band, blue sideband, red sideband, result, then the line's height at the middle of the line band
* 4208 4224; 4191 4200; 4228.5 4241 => 0.7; 1.74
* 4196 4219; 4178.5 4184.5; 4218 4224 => 2.7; 1.77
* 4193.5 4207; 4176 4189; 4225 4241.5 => 0.1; 1.64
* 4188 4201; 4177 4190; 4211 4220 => -1.2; 1.65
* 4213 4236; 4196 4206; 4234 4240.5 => 0.5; 1.71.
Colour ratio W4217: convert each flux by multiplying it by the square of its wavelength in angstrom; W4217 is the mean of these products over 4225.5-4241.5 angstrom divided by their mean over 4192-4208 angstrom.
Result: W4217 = 1.05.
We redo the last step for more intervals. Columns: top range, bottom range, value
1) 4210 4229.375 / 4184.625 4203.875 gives 0.98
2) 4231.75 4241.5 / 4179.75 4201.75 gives 1.03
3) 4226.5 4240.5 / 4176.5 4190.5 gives 1.03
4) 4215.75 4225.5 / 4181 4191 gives 1.10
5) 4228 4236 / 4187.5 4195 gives 0.88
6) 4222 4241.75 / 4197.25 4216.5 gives 1.12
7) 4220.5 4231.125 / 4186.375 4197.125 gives 0.96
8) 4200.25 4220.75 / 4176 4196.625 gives 0.94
